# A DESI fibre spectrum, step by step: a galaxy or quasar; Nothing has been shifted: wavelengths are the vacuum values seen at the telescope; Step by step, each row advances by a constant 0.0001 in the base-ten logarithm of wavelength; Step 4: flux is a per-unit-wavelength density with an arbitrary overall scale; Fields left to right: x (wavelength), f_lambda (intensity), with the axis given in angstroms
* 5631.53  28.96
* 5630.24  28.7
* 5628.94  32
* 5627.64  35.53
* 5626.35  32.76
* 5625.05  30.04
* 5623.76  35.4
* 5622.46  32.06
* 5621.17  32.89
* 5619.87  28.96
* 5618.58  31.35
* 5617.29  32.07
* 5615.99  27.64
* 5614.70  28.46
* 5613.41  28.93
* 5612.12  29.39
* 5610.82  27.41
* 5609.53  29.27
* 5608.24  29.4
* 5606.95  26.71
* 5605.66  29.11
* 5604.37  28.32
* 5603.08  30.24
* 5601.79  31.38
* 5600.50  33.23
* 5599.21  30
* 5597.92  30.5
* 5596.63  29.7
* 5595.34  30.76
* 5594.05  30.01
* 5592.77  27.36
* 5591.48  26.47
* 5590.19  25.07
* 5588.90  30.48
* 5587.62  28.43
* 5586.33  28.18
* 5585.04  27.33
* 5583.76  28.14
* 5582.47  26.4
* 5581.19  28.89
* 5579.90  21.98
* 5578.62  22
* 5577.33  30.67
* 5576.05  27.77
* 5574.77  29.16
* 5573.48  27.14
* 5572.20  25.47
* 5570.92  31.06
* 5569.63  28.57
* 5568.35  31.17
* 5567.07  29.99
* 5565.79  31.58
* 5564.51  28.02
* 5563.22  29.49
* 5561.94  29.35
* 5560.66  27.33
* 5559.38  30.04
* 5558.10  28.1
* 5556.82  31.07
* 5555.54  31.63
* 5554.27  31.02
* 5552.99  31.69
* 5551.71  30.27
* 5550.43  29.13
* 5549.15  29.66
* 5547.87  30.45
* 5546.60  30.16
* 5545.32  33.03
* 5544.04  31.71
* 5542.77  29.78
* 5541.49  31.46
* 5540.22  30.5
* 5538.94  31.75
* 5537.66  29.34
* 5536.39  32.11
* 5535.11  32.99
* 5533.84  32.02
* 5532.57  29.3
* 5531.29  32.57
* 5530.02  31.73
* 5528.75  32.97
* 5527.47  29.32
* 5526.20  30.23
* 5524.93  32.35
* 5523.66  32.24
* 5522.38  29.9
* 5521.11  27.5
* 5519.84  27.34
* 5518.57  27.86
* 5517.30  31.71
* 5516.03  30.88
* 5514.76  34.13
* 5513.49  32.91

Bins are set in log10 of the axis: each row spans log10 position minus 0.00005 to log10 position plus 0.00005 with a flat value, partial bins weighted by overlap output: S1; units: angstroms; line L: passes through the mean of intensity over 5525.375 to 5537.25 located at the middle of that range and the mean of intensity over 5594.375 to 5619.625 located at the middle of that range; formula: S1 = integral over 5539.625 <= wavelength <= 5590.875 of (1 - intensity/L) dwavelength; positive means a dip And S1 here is 2.7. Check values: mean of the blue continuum 31.5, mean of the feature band 29.1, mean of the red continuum 29.7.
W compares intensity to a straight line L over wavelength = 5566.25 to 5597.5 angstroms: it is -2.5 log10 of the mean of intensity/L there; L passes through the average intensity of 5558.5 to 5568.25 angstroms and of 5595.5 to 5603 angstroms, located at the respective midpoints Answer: 0.08 mag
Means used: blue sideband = 29.5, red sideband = 30.9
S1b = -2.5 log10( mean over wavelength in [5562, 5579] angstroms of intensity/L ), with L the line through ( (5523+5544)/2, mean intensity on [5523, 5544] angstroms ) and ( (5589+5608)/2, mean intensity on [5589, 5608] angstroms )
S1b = 0.05 mag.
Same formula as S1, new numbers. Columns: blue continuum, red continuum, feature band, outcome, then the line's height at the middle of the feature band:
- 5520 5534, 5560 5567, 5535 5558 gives -0.7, 29.9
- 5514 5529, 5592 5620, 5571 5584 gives 1.3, 29.9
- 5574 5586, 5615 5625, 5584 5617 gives 0.2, 29.2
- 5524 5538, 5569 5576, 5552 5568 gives -0.4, 29.2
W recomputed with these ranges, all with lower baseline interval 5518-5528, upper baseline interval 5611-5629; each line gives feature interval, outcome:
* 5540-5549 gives -0.037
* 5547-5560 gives -0.008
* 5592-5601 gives 0.023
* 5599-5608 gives 0.037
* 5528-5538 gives -0.067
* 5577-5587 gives 0.151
